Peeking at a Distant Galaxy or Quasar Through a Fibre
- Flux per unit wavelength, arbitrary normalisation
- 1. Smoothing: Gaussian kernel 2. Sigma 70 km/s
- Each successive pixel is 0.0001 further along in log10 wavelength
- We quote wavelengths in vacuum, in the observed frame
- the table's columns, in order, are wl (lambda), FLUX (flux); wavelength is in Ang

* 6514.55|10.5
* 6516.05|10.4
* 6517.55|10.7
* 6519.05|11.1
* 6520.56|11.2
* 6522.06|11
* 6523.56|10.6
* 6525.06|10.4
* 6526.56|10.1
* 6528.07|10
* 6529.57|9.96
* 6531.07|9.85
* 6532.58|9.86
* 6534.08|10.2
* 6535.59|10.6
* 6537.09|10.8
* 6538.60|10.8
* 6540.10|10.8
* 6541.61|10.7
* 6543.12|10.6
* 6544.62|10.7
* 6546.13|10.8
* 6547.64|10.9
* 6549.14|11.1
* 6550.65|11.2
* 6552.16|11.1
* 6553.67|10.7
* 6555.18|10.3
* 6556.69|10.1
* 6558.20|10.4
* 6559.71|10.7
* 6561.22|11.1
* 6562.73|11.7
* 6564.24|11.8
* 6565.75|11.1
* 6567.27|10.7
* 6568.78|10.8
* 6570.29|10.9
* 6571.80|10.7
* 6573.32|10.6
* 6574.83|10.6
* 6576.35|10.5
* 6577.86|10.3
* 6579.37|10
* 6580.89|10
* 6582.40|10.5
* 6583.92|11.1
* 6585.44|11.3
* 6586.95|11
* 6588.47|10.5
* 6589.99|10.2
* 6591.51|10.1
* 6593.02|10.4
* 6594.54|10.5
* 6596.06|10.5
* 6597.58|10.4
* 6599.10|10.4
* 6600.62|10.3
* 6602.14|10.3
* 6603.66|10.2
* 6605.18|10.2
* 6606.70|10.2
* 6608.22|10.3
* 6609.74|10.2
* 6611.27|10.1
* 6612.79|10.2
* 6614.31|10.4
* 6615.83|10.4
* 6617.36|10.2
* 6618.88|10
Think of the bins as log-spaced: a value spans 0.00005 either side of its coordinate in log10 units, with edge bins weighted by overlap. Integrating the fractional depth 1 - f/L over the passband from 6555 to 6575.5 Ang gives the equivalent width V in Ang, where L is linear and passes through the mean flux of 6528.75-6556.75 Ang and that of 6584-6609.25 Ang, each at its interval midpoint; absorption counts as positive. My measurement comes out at -0.6 Ang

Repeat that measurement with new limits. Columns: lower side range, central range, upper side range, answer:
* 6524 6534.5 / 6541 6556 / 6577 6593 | -0.9 Ang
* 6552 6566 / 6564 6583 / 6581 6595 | 0.2 Ang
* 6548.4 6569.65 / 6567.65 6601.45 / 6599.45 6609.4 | 0.1 Ang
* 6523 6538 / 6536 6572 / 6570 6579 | -1.5 Ang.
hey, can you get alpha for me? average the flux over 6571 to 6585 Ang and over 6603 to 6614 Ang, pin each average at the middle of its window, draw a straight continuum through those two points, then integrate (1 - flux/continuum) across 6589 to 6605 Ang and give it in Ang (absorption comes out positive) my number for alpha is 0.0 Ang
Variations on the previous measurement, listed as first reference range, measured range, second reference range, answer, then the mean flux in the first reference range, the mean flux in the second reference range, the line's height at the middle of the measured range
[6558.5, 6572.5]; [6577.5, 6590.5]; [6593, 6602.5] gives 0.1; 11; 10.4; 10.7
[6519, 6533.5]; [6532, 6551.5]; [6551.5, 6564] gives -0.2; 10.4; 10.8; 10.6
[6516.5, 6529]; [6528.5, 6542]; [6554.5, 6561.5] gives 0.2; 10.6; 10.5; 10.6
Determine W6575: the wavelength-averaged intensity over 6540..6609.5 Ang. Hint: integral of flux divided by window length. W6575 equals 10.6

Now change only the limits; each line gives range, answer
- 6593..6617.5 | 10.3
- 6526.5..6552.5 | 10.6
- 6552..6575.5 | 10.8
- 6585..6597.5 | 10.5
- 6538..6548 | 10.8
